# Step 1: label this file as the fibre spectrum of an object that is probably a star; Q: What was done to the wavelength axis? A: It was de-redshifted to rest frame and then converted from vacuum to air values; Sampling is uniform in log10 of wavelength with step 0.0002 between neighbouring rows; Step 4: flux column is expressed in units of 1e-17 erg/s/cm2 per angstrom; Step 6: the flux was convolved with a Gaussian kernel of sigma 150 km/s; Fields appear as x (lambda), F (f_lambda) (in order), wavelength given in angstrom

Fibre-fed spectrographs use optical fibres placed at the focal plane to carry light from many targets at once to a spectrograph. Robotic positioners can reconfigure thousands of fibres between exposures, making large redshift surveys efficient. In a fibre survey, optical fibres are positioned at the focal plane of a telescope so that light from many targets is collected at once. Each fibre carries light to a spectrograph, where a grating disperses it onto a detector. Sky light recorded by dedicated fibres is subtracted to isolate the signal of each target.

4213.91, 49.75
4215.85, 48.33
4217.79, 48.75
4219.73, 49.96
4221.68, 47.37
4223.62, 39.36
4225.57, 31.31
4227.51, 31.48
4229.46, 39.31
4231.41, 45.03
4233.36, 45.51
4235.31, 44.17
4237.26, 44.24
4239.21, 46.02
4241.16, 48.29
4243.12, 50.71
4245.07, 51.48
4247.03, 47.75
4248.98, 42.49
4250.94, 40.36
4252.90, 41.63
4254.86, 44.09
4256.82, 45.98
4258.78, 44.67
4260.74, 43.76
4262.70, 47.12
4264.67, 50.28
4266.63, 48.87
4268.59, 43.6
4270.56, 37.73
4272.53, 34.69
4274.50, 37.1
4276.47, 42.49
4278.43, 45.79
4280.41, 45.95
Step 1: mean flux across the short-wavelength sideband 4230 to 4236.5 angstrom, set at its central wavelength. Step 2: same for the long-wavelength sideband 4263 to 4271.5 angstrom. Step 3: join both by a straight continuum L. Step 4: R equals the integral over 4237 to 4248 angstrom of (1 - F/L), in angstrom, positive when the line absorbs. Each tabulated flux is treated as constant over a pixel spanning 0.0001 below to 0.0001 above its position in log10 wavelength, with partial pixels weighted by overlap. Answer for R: -0.9 angstrom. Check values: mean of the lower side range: 44.5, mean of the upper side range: 45.3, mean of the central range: 48.3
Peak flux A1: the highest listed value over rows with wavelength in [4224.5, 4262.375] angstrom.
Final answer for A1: 51.48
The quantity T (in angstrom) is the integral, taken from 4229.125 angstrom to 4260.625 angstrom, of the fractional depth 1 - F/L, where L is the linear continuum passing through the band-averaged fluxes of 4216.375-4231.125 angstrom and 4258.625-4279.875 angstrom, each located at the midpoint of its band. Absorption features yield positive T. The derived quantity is -2.1 angstrom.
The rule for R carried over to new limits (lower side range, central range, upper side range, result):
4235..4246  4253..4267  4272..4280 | -0.7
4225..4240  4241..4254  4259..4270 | -0.7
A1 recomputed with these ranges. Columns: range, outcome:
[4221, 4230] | 47.37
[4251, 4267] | 50.28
